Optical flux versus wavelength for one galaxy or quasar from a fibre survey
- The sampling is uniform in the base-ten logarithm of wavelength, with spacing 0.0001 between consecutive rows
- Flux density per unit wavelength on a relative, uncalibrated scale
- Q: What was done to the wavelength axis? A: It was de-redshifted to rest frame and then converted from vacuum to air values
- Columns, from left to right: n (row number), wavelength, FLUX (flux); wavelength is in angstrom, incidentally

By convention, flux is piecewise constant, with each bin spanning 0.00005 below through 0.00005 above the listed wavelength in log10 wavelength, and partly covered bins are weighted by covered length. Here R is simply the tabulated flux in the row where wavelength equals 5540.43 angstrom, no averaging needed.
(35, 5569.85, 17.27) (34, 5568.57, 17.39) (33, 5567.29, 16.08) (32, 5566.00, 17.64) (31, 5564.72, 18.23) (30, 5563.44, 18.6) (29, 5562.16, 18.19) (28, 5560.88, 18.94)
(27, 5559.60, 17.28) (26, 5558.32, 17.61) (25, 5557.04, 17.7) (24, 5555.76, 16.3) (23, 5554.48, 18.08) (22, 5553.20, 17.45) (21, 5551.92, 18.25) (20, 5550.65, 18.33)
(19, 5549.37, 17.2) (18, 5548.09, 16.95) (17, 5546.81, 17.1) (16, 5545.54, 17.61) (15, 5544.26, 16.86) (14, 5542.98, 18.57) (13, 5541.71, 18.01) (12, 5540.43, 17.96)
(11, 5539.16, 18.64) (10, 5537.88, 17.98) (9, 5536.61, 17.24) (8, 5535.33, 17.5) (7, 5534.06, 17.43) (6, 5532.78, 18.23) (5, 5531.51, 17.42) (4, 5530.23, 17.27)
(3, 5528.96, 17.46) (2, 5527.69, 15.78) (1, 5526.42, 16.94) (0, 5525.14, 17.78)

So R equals 17.96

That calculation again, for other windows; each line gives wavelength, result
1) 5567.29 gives 16.08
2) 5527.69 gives 15.78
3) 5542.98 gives 18.57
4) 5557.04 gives 17.7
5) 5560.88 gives 18.94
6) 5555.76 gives 16.3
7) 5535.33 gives 17.5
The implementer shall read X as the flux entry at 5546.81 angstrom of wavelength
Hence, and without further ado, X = 17.1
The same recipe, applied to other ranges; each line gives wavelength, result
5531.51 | 17.42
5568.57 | 17.39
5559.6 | 17.28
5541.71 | 18.01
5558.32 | 17.61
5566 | 17.64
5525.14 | 17.78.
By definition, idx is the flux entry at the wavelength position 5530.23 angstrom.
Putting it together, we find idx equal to 17.27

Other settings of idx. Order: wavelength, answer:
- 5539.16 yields 18.64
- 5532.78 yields 18.23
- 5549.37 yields 17.2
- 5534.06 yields 17.43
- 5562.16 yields 18.19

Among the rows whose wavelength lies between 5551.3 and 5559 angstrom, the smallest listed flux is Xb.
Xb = 16.3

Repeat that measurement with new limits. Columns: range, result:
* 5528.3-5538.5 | 17.24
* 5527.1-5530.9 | 15.78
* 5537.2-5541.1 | 17.96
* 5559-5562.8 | 17.28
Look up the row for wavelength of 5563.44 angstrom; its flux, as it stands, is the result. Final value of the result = 18.6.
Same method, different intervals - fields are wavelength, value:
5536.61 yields 17.24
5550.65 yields 18.33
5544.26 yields 16.86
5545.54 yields 17.61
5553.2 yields 17.45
